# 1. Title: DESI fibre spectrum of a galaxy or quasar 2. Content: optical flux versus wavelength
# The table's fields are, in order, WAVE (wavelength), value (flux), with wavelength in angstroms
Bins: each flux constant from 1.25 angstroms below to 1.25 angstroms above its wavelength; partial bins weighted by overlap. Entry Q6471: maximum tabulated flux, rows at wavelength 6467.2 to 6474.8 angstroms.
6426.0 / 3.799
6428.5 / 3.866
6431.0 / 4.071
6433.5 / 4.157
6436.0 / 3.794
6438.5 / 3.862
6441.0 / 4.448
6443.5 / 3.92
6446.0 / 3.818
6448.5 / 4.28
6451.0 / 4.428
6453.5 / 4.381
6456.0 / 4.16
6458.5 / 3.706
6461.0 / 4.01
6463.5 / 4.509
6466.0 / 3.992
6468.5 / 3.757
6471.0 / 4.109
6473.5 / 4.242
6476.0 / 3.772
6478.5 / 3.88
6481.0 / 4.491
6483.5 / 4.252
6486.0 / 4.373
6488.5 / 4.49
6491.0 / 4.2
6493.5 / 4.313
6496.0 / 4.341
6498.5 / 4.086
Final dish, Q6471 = 4.242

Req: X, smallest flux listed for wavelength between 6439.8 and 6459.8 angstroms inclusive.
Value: 3.706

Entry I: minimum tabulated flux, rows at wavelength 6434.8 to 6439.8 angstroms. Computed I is 3.794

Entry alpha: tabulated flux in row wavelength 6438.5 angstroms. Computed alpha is 3.862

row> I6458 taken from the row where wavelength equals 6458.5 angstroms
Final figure 3.706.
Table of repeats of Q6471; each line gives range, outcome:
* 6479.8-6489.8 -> 4.491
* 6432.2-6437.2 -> 4.157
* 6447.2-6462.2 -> 4.428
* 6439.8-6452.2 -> 4.448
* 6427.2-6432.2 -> 4.071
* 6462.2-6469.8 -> 4.509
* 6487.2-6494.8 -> 4.49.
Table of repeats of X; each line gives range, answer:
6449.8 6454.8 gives 4.381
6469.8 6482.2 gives 3.772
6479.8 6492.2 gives 4.2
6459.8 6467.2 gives 3.992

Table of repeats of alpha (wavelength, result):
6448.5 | 4.28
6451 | 4.428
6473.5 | 4.242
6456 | 4.16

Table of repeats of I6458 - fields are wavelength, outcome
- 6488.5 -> 4.49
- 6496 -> 4.341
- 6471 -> 4.109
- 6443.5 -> 3.92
